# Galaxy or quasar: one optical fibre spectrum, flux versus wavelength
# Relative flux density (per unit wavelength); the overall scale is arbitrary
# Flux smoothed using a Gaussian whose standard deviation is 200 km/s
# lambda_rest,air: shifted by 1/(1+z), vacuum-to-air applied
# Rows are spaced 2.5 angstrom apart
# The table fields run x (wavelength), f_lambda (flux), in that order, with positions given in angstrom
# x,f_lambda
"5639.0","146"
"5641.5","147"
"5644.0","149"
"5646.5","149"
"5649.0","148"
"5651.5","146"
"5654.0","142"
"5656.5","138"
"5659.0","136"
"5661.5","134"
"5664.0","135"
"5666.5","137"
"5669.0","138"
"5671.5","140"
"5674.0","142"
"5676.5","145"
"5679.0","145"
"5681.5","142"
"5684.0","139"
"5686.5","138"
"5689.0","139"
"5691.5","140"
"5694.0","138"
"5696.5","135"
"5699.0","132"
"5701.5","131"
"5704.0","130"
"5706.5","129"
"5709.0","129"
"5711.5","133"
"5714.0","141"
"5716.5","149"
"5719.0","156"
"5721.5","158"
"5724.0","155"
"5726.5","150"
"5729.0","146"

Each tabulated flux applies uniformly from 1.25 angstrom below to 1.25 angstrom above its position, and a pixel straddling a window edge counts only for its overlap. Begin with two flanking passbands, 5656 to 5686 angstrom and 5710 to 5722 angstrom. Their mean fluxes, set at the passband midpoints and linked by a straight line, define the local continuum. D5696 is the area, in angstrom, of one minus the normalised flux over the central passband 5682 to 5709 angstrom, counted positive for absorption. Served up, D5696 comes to 1.5 angstrom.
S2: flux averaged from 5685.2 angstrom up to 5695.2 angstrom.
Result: 139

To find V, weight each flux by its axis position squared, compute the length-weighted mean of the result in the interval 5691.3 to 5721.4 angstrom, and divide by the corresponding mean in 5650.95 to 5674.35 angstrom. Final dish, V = 1.01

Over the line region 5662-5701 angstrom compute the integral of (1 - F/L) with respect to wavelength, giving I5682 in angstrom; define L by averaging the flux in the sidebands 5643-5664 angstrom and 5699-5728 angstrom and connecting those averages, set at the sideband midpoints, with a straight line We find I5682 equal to 0.9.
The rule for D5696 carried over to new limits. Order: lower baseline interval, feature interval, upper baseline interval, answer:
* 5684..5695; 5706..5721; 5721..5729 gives 0.7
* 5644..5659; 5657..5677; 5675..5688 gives 0.7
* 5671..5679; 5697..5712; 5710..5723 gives 1.6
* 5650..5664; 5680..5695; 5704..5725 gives 0.2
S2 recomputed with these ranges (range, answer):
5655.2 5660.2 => 137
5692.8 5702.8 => 134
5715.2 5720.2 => 152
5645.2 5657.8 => 145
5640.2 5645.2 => 148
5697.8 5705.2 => 131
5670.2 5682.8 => 143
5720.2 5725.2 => 157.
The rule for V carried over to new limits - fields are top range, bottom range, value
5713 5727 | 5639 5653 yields 1.06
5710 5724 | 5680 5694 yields 1.07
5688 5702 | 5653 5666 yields 1.01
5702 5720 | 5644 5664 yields 0.99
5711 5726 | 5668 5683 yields 1.07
